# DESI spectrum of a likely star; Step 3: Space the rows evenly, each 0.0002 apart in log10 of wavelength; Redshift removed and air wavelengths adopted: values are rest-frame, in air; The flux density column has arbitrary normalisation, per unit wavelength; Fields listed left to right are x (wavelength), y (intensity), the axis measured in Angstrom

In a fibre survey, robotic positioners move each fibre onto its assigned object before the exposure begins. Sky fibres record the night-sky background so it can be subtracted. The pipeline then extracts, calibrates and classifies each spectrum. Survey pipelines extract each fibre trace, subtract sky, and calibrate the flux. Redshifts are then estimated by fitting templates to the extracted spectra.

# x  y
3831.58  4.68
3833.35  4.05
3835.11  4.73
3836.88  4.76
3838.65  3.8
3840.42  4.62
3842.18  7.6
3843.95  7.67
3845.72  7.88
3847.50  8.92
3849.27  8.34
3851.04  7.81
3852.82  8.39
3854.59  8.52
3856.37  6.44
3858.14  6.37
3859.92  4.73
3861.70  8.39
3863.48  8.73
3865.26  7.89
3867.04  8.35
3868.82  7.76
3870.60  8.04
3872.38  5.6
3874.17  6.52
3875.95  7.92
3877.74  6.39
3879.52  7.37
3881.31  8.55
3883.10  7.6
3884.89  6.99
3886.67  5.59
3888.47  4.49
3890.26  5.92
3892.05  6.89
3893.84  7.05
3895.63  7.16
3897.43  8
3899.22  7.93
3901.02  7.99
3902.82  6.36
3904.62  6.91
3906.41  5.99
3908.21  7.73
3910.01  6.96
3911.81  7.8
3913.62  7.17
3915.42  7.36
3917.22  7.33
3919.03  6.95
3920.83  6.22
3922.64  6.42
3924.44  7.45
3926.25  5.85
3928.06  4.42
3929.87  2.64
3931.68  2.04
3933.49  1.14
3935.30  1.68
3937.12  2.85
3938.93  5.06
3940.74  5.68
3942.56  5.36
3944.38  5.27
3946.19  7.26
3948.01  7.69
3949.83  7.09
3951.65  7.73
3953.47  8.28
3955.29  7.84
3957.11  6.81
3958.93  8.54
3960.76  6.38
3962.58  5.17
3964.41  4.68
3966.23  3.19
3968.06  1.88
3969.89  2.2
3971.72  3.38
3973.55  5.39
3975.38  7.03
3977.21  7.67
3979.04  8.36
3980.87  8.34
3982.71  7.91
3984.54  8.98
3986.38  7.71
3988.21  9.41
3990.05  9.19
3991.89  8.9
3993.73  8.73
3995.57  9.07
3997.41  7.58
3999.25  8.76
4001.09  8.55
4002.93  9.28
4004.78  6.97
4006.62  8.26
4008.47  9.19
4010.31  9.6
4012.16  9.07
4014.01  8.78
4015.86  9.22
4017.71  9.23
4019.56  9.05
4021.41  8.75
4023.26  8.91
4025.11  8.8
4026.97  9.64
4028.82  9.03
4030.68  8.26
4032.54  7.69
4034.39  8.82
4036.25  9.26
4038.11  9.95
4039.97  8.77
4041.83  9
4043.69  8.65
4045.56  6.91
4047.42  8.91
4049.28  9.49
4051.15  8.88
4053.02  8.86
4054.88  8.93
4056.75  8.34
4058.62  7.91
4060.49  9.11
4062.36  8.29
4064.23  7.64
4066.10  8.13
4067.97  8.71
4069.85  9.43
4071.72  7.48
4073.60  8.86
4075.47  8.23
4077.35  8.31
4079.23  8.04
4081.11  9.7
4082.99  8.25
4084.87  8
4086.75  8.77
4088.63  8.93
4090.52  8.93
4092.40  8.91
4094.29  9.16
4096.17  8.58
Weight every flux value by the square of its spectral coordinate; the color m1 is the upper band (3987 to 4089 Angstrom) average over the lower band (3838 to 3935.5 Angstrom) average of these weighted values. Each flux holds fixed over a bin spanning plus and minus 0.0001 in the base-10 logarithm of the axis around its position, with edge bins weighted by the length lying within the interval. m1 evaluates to 1.4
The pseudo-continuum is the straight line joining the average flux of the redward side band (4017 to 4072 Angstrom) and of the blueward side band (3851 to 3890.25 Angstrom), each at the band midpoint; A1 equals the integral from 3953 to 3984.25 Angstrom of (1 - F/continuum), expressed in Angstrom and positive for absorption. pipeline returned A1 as 7.6 Angstrom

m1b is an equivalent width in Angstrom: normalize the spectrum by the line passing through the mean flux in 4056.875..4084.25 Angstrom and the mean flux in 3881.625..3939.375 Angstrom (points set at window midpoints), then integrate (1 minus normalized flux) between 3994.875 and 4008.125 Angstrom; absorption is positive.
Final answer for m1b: -1.8 Angstrom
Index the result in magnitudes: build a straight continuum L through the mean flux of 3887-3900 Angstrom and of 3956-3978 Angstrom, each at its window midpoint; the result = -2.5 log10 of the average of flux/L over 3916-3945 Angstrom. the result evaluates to 0.24 mag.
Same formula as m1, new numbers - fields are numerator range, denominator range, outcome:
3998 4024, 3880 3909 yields 1.35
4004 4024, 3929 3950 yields 2.08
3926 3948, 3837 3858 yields 0.62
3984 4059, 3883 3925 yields 1.35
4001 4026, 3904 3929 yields 1.38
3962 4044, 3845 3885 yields 1.13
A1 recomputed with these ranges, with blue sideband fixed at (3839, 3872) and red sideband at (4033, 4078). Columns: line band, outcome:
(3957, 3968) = 3.6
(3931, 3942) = 6.6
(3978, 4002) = -1.0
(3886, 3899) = 2.0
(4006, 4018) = -1.0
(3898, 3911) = 1.0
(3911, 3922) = 1.0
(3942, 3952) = 1.6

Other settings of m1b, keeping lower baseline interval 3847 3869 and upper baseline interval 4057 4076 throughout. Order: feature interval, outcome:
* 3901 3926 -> 2.9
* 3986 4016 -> -2.0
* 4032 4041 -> -0.7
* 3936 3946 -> 3.8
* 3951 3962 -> 0.7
